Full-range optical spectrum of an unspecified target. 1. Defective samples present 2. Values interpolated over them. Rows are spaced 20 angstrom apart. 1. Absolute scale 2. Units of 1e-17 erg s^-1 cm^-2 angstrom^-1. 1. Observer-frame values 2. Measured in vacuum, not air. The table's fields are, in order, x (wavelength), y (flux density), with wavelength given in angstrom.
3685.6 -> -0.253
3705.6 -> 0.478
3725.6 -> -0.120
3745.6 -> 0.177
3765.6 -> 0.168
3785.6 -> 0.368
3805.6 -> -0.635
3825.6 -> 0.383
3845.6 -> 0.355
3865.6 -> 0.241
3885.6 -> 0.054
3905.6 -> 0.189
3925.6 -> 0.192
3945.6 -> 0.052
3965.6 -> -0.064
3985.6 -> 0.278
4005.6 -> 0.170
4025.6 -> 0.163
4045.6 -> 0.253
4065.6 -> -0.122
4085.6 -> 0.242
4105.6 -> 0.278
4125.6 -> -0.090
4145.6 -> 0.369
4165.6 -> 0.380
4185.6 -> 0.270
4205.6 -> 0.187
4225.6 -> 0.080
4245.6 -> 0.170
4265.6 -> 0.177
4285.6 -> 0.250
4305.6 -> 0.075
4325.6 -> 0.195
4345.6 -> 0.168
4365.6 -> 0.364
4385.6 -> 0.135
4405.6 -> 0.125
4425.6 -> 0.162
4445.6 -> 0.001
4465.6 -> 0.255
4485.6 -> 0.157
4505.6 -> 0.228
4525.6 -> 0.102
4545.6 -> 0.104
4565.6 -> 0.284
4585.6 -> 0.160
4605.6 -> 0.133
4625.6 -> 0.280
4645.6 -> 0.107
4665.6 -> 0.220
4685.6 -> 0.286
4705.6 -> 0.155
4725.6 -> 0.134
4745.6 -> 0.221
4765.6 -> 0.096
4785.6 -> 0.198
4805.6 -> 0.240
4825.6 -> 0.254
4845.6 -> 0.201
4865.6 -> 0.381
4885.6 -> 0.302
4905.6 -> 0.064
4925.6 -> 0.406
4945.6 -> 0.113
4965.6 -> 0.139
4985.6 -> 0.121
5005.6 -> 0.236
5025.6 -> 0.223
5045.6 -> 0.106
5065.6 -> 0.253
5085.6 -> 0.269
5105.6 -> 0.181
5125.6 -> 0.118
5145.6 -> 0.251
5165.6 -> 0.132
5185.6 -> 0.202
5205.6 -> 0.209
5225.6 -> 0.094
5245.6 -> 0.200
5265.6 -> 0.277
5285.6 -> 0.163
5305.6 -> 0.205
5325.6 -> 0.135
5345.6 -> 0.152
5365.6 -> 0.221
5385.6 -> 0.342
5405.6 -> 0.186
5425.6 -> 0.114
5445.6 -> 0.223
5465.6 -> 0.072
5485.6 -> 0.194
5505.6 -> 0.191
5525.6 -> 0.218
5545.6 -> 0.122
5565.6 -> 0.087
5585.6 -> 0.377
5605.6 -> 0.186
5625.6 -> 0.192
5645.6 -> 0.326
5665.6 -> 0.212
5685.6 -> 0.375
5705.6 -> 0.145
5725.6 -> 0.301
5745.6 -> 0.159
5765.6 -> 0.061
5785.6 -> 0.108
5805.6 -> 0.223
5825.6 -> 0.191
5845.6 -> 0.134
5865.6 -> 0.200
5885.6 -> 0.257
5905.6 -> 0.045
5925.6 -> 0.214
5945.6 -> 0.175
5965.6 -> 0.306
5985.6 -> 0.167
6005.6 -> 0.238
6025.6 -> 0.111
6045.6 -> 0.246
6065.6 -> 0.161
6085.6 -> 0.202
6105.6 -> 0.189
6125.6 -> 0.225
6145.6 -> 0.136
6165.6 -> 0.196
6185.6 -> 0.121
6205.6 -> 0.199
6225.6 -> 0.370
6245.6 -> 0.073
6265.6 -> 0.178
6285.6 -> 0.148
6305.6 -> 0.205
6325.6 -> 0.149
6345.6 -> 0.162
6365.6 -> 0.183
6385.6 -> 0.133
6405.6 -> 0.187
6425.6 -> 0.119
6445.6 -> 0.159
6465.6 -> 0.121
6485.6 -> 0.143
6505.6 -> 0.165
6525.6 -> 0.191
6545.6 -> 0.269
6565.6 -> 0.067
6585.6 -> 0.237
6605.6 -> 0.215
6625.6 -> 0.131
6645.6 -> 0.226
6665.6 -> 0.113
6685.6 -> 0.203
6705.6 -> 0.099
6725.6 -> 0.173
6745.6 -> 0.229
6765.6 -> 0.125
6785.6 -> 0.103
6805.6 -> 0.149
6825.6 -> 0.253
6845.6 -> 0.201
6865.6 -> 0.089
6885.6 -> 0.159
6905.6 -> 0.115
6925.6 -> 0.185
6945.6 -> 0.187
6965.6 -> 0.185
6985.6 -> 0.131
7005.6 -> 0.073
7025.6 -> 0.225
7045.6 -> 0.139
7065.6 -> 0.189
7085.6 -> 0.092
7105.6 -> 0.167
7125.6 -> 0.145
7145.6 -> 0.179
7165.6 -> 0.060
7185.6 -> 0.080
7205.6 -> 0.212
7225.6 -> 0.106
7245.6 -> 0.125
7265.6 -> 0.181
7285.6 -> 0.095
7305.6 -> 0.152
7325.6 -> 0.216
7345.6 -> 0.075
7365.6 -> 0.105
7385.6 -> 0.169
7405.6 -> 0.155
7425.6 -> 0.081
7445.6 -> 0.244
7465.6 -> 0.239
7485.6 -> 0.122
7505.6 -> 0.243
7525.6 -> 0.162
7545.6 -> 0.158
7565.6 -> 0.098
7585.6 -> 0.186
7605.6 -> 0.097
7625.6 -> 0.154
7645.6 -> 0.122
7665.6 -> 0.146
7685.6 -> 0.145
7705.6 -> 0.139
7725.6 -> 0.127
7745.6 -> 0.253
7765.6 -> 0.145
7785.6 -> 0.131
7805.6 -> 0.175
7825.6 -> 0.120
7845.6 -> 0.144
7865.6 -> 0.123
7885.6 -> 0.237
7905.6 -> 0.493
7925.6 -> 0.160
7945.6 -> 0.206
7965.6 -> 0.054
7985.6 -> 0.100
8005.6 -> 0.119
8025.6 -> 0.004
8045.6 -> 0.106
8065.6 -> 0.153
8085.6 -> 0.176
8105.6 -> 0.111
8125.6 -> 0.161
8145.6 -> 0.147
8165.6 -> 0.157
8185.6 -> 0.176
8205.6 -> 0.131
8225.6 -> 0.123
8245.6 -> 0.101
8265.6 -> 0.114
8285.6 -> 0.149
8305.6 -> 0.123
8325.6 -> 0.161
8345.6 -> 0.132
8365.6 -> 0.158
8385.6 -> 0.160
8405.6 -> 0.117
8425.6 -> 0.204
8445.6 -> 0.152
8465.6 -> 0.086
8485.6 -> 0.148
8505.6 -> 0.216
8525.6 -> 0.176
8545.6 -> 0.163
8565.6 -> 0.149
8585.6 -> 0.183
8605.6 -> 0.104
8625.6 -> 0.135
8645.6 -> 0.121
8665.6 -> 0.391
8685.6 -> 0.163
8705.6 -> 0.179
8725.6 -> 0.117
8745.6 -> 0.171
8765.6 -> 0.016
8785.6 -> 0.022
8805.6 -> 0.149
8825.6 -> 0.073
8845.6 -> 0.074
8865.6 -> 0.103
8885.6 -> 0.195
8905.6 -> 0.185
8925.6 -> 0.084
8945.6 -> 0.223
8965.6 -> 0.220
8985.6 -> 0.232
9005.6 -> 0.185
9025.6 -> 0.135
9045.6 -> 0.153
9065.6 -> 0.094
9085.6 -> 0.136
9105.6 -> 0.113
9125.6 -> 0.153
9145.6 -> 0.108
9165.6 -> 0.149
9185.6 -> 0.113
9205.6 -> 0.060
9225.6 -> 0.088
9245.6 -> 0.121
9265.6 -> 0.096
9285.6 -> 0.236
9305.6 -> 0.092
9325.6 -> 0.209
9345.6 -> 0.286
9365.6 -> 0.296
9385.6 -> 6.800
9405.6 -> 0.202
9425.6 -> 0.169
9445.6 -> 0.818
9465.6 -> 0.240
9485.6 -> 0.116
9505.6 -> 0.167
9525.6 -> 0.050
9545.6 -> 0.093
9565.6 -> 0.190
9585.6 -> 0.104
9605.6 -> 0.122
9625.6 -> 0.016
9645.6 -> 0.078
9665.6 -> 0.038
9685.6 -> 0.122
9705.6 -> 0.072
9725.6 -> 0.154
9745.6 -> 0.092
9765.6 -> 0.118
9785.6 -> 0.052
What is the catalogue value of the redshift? 0.145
